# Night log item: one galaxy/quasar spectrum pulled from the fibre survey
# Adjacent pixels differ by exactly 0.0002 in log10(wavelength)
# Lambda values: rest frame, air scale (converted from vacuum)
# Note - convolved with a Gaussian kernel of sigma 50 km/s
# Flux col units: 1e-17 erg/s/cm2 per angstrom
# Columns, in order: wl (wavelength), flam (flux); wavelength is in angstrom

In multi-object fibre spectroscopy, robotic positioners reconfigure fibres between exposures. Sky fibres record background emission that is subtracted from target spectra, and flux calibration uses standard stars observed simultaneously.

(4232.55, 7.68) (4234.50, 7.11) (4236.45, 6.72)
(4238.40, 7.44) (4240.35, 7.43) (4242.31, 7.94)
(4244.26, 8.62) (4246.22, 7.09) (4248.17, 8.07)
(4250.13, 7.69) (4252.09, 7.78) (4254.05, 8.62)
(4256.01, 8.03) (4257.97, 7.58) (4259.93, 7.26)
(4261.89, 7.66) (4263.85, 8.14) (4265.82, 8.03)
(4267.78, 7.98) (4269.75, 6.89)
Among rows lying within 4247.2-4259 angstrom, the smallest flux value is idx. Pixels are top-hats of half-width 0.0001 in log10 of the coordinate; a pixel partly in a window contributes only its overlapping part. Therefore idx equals 7.58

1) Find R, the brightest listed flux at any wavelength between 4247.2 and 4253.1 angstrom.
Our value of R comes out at 8.07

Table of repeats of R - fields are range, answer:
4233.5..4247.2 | 8.62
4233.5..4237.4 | 7.11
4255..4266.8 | 8.14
